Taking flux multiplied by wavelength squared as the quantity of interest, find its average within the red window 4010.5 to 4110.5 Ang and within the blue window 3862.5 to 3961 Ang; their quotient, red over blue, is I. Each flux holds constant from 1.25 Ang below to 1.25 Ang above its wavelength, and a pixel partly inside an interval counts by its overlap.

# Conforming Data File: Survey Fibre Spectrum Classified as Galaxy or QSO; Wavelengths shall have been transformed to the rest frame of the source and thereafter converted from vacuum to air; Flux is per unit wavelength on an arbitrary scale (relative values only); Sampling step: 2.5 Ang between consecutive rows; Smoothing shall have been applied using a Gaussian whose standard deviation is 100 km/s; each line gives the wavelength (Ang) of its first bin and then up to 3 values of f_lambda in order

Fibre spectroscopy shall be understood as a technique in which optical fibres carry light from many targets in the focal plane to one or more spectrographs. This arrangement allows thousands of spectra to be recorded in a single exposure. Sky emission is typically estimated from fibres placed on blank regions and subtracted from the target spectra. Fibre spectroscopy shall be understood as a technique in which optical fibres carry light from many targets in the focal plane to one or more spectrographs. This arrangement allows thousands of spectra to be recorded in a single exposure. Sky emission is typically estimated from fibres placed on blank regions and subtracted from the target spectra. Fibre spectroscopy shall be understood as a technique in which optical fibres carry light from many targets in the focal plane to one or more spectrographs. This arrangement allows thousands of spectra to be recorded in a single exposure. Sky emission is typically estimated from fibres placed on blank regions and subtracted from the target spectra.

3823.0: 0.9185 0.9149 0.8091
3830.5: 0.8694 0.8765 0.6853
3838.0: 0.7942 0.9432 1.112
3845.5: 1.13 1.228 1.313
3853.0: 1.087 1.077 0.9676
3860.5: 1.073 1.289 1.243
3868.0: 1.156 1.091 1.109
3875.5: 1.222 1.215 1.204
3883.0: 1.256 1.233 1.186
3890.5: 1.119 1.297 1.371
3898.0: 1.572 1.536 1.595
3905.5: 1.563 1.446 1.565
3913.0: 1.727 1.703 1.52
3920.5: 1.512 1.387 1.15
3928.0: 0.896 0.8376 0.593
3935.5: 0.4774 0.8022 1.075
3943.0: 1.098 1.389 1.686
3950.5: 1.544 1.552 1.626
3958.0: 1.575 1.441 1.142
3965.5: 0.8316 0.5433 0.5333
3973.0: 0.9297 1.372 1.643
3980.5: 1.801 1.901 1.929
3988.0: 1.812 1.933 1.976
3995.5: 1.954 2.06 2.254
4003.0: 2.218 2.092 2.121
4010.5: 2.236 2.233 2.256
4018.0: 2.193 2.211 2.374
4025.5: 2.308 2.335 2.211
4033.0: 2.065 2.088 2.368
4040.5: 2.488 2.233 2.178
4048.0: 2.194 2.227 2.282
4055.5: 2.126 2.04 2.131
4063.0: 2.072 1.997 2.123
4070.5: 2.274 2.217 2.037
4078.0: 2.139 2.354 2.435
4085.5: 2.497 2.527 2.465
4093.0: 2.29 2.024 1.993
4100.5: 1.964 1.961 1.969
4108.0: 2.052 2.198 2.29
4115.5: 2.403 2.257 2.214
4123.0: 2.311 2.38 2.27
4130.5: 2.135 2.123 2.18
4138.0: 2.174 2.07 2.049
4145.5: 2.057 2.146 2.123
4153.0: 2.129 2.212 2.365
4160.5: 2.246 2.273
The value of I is 1.83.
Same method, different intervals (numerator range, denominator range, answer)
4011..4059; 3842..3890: 2.08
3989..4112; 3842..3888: 2.05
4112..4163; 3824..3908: 2.18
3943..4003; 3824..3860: 1.67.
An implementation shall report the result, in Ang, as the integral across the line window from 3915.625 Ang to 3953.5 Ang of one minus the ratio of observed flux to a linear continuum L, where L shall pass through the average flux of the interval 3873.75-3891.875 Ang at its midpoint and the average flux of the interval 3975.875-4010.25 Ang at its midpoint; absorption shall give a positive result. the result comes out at 9.3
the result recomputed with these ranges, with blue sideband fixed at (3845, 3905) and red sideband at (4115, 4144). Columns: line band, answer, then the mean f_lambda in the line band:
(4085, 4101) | -1.4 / 2.25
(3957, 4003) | 2.7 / 1.55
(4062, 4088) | -3.0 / 2.23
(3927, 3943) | 7.2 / 0.803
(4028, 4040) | -2.4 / 2.22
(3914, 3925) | -0.8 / 1.51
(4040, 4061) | -3.3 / 2.2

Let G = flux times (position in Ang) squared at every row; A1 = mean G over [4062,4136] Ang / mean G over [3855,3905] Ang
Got 2.0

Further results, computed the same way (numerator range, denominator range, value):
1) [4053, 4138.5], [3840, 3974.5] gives 1.98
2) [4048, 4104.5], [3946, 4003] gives 1.47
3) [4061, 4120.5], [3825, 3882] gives 2.32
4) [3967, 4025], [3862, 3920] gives 1.45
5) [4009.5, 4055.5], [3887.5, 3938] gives 1.85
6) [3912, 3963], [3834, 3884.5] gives 1.20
